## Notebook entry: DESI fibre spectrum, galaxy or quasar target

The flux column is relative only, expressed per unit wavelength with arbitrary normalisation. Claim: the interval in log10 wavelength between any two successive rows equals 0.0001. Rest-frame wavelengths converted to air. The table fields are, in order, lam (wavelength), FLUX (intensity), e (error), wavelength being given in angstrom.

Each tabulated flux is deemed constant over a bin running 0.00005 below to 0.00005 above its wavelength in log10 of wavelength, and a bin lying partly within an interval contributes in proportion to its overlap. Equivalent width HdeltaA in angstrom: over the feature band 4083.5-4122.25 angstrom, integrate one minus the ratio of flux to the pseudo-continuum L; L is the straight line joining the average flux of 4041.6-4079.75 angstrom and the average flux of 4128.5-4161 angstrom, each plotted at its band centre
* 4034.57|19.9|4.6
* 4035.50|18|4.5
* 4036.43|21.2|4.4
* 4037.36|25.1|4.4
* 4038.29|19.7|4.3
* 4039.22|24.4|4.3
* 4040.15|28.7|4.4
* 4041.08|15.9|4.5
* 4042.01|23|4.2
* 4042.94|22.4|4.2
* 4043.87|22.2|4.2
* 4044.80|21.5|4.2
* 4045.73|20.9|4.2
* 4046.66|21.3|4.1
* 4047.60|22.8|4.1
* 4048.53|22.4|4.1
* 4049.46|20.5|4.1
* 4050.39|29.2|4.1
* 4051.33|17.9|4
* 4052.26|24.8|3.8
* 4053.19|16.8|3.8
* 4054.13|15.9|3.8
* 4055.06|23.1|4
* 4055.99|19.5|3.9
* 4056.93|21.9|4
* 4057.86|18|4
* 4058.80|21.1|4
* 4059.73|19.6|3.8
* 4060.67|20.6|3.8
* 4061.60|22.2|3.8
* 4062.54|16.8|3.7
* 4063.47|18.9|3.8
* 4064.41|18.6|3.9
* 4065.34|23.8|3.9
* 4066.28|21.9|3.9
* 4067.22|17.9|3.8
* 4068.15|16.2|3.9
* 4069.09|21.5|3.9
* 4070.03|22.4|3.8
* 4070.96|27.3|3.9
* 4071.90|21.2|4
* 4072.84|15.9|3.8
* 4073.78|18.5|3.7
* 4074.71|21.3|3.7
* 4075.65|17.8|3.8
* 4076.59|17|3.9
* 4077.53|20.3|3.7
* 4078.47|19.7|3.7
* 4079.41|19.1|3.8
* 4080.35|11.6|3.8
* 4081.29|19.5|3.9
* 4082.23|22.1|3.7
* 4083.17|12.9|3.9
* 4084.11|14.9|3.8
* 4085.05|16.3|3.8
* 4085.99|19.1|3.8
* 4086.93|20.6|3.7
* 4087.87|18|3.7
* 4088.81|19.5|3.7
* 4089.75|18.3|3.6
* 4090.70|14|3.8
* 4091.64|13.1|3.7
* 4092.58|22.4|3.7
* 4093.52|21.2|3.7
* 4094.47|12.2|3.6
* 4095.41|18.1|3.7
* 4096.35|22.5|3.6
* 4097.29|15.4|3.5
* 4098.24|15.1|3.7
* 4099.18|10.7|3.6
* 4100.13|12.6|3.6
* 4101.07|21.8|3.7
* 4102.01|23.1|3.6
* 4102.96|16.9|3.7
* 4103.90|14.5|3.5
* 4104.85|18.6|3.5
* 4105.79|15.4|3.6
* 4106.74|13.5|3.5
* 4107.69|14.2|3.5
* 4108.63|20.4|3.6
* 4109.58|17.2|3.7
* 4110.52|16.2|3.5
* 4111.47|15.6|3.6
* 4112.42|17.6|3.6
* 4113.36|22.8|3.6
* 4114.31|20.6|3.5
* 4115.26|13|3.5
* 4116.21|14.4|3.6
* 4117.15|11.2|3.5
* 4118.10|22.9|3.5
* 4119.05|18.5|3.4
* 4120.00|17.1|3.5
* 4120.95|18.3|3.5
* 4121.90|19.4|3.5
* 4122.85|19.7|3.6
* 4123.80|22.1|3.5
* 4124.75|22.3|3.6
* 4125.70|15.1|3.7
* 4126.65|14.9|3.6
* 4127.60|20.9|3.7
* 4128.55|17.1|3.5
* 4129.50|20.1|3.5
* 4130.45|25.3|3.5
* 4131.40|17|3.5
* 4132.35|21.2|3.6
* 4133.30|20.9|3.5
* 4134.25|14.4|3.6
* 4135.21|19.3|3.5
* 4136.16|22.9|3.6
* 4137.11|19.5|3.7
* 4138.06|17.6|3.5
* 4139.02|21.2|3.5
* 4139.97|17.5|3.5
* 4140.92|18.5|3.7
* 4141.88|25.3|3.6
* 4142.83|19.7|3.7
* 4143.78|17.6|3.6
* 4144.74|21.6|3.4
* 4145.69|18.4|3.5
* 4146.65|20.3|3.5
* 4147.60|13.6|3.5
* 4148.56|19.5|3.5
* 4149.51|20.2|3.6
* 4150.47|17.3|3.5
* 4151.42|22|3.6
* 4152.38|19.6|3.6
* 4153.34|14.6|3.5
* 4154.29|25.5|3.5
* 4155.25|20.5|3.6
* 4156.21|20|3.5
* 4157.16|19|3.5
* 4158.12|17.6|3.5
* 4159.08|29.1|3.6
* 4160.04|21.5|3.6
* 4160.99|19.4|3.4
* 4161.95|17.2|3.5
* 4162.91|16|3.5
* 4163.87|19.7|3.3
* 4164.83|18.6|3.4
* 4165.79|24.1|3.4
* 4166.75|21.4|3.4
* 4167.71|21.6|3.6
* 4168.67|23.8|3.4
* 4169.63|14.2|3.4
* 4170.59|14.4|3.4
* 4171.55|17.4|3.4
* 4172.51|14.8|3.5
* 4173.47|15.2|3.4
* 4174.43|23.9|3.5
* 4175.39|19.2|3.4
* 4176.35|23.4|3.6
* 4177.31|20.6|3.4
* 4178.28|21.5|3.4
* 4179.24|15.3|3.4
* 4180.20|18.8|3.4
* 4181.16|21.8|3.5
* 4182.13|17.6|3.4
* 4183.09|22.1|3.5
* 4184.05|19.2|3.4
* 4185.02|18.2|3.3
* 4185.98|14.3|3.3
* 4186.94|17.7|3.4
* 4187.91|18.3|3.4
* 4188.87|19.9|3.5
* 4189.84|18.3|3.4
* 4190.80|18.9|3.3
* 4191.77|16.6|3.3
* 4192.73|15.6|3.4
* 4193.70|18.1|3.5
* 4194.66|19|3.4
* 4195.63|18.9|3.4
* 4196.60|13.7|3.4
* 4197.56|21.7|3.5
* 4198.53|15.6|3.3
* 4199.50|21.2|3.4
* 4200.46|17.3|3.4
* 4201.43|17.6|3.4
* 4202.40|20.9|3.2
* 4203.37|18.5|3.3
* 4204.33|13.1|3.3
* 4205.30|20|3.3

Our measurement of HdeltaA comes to 5.8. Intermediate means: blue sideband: 20.6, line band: 17.2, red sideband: 19.9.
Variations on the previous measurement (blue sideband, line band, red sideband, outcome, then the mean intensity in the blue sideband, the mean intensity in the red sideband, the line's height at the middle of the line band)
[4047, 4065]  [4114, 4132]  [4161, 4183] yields 1.2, 20.6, 19.2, 19.8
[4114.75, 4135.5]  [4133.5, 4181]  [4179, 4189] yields -2.7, 18.4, 18.5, 18.5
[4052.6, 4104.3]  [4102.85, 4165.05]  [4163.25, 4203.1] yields -0.4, 18.6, 18.8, 18.7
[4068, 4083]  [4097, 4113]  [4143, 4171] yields 2.5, 19.4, 19.6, 19.5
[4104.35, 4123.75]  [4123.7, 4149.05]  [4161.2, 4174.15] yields -2.2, 17.4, 18.4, 17.8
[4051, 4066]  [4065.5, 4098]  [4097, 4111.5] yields -0.7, 20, 16.4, 18.2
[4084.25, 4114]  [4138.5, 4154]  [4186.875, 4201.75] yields -1.4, 17.3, 18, 17.7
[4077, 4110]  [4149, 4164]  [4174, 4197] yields -1.3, 17.3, 18.8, 18.3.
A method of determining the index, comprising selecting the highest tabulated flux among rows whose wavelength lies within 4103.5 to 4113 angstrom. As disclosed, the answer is 20.4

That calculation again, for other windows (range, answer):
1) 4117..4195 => 29.1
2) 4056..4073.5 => 27.3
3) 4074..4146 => 25.3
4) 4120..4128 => 22.3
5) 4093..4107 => 23.1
